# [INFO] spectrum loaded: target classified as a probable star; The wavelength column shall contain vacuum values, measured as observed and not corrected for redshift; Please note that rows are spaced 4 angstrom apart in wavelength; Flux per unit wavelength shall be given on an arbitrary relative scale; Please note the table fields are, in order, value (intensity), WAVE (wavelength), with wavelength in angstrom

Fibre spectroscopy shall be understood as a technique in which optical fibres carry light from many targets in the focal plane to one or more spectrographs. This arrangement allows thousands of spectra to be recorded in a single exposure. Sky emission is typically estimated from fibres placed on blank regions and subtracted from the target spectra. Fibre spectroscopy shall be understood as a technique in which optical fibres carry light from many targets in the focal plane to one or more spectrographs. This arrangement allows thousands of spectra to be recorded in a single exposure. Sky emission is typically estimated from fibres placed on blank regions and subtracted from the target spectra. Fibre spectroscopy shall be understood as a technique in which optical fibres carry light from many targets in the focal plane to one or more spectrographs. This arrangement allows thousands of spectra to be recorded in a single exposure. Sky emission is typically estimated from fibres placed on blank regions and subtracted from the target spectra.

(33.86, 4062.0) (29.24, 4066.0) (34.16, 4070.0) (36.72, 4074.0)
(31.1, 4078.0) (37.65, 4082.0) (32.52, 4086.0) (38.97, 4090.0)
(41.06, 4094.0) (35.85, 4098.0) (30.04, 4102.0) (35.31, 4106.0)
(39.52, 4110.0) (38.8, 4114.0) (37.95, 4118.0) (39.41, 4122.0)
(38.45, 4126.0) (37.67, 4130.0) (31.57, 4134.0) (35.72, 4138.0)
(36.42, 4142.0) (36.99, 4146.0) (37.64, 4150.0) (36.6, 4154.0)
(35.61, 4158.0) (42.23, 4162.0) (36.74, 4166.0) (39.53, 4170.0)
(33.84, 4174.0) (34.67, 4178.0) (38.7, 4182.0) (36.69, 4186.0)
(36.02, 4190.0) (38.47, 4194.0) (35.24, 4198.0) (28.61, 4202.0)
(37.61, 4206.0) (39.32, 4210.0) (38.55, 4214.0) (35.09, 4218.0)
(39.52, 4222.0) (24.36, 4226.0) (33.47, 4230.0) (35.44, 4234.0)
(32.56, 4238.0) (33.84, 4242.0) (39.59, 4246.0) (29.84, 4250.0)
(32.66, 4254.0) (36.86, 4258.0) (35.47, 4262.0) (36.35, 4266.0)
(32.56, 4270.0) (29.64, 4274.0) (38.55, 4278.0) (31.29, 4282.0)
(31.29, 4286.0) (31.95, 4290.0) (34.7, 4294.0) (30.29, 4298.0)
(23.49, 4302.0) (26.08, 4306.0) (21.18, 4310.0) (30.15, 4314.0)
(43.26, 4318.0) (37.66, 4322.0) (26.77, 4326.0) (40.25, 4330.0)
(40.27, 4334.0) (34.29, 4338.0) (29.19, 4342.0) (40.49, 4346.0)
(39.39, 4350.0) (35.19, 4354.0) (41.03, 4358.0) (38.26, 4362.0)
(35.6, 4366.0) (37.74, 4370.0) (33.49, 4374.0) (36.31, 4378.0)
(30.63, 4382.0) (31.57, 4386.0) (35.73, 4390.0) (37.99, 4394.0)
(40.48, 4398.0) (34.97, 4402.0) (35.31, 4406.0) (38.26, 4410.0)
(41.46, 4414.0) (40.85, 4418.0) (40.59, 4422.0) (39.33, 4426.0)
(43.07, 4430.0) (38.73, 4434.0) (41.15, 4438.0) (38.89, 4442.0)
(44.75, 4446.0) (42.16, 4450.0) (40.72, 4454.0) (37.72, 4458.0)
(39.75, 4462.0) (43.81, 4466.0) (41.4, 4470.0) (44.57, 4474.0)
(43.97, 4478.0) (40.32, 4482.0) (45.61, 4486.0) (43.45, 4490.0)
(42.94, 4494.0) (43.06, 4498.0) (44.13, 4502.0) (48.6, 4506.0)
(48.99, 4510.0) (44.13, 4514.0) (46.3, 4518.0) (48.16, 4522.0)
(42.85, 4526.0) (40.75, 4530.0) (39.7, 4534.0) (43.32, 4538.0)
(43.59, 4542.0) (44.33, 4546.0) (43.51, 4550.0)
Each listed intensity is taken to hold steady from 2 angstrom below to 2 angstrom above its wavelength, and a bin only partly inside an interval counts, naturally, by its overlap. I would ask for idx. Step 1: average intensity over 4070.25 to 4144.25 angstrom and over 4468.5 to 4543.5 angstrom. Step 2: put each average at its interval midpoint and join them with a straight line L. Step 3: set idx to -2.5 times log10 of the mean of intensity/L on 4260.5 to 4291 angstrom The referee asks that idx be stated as 0.18 mag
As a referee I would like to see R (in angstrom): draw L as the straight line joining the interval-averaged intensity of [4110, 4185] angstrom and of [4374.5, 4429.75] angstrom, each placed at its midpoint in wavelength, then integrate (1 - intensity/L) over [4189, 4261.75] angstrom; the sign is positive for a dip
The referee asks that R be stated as 4.7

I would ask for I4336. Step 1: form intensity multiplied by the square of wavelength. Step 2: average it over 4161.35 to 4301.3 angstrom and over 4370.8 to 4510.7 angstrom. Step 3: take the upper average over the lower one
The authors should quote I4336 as 1.3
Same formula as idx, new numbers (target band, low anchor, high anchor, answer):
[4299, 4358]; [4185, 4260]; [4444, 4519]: 0.15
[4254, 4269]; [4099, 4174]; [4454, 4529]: 0.11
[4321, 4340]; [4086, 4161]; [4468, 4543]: 0.14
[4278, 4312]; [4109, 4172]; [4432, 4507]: 0.33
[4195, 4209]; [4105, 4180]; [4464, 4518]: 0.11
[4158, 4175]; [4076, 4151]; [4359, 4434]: -0.04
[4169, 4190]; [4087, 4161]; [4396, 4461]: 0.03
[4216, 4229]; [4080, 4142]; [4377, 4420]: 0.11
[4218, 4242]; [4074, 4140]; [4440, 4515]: 0.16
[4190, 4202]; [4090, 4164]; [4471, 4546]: 0.09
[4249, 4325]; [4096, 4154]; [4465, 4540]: 0.23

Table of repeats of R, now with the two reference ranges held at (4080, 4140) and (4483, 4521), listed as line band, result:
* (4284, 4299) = 3.12 angstrom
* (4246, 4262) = 2.25 angstrom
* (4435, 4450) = 0.83 angstrom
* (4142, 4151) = 0.10 angstrom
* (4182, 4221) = 2.31 angstrom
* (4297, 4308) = 3.92 angstrom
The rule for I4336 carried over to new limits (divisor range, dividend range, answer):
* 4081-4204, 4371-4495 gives 1.24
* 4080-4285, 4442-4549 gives 1.40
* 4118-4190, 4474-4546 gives 1.41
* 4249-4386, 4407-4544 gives 1.35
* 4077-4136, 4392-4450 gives 1.26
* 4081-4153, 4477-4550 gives 1.44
